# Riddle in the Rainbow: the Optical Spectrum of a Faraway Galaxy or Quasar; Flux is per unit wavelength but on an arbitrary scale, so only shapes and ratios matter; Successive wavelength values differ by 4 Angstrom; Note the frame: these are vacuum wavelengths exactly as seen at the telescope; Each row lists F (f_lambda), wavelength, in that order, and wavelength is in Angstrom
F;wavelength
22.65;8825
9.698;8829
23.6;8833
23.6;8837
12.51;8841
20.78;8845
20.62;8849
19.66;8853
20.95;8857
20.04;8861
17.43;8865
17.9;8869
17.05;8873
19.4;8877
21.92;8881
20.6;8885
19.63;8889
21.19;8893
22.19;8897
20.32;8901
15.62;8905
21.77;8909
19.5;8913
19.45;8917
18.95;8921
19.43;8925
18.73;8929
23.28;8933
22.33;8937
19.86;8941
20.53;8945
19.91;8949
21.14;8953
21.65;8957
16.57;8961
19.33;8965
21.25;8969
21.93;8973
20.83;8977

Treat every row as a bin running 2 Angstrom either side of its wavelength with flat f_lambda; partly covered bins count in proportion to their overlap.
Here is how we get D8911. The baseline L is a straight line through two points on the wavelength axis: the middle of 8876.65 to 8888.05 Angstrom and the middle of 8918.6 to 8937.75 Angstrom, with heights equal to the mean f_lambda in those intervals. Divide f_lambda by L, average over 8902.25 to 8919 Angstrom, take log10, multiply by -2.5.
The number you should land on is 0.08 mag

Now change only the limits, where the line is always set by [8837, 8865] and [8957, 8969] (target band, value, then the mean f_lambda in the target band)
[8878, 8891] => -0.075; 20.6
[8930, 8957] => -0.106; 21.1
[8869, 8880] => 0.044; 18.5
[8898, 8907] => 0.045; 18.4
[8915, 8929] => -0.001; 19.2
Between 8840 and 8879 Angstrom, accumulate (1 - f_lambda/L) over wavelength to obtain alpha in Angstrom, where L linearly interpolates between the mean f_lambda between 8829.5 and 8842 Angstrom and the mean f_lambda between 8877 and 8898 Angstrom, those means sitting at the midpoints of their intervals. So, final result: 2.4 Angstrom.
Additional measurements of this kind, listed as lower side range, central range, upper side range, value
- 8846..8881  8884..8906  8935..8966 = -0.50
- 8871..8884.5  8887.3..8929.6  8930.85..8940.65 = 2.47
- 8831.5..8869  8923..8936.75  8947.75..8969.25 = -0.61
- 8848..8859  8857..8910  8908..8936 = 1.74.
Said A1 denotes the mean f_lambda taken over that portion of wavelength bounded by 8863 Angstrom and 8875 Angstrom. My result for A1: 17.5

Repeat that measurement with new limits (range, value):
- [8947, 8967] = 19.7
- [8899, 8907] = 18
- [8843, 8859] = 20.5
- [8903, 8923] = 19.1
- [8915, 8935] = 20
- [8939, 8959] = 20.6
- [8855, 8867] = 19.5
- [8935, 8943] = 21.1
